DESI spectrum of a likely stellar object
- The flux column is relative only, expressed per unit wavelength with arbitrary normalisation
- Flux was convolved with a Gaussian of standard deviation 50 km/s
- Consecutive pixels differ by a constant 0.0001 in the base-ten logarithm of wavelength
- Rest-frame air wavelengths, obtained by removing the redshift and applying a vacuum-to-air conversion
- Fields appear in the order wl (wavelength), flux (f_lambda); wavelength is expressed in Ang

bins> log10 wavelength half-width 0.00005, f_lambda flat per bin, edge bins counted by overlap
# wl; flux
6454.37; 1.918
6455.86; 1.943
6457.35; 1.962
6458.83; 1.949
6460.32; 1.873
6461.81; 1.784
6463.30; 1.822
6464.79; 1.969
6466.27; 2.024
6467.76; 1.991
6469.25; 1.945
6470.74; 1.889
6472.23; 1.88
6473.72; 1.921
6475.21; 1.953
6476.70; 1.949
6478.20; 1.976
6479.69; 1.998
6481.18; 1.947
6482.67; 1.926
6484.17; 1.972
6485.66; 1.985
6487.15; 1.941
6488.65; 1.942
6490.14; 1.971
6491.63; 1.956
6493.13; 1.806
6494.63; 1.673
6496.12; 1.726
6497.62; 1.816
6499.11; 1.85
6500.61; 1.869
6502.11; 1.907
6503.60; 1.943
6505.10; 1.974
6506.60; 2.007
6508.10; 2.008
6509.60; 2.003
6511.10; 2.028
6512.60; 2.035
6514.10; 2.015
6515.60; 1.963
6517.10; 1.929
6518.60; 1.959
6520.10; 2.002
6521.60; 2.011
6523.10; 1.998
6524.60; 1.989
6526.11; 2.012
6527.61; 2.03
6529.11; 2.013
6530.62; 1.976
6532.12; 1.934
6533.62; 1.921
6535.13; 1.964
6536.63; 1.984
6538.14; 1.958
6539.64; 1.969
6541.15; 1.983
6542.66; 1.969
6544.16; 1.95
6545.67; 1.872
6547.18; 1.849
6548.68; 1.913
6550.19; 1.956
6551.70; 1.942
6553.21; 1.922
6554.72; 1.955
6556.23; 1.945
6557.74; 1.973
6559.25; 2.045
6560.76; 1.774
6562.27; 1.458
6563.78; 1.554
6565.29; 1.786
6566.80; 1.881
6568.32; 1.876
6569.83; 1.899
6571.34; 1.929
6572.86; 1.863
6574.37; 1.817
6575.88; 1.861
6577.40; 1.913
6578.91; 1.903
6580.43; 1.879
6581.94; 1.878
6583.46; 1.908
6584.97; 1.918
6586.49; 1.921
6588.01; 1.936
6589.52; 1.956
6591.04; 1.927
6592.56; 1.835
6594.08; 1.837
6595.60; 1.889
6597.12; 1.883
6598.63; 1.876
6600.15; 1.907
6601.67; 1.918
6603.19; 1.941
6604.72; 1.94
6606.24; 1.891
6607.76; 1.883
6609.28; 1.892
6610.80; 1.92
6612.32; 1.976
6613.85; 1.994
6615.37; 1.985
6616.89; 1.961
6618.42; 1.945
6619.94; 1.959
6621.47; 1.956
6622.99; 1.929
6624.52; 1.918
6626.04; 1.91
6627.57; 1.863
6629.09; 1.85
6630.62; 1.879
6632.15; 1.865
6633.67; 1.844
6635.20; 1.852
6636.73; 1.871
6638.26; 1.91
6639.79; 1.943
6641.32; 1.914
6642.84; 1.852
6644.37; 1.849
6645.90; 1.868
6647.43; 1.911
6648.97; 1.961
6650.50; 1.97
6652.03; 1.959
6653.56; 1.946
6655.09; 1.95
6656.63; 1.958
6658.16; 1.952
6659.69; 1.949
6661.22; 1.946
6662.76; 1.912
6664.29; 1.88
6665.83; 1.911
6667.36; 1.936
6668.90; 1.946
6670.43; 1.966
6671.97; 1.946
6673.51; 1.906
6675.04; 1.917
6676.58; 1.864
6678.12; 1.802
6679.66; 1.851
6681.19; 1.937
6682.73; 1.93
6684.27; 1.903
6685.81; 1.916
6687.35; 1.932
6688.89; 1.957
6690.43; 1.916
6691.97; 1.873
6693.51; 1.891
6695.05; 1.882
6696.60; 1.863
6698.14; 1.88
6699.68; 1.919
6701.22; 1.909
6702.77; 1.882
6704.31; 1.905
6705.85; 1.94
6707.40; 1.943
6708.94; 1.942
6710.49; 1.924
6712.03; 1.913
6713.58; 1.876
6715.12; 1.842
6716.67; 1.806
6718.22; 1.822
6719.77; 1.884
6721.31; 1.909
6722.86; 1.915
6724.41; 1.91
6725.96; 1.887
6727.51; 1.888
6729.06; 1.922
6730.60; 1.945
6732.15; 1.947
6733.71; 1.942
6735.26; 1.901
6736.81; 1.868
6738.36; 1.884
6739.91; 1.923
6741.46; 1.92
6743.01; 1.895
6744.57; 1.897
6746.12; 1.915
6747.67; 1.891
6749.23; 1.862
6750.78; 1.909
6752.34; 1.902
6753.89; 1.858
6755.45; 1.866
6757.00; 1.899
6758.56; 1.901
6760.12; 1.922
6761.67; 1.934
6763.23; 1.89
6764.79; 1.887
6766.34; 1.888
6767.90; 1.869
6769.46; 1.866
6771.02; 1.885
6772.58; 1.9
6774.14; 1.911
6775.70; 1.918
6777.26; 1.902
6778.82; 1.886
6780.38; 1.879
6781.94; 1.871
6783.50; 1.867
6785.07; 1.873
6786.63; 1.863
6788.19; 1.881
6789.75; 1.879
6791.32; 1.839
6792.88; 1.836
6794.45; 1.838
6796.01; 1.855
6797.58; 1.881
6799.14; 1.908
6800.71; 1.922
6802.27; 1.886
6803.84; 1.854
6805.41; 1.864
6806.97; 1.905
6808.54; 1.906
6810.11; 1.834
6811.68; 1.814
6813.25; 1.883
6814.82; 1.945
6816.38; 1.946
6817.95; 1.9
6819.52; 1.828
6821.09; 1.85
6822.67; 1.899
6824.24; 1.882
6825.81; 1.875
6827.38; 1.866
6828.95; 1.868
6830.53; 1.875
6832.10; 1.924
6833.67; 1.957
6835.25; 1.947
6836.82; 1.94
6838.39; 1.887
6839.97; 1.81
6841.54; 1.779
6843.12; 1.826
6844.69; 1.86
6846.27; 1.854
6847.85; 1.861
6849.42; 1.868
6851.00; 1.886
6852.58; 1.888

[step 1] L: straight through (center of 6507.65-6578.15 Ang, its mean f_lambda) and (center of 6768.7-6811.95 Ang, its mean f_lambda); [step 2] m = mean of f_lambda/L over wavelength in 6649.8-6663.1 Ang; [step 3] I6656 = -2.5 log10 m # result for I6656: -0.026 mag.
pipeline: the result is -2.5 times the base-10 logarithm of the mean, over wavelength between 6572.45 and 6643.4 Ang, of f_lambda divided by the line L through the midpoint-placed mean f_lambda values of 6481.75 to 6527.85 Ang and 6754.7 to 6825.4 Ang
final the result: 0.01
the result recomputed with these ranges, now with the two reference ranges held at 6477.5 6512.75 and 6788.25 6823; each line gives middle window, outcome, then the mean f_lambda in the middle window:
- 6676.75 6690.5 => 0.00 mag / 1.9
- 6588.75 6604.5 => 0.01 mag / 1.9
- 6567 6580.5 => 0.02 mag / 1.88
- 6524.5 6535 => -0.03 mag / 1.98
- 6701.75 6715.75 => -0.01 mag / 1.91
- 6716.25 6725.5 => 0.01 mag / 1.88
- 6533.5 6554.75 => -0.01 mag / 1.94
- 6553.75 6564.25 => 0.05 mag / 1.82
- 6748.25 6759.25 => 0.00 mag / 1.88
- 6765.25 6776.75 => -0.01 mag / 1.89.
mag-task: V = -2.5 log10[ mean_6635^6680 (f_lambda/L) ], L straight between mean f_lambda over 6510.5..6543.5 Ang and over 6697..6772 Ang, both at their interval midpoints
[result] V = 0.009 mag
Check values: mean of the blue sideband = 1.98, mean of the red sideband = 1.9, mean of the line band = 1.91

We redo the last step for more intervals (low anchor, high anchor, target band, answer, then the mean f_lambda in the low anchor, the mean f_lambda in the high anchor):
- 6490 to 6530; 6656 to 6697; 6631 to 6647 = 0.02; 1.94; 1.91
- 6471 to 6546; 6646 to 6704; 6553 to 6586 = 0.04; 1.95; 1.92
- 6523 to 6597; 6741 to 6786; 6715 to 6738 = 0.00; 1.91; 1.89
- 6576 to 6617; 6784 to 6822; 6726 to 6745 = -0.01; 1.91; 1.87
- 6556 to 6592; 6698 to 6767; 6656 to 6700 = -0.01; 1.87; 1.9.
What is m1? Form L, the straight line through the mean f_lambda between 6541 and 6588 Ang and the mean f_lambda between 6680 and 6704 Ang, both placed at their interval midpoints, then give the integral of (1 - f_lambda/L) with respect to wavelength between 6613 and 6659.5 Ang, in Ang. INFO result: -0.6 Ang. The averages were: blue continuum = 1.88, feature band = 1.92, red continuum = 1.91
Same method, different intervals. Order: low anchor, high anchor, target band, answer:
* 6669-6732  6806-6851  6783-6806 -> 0.2 Ang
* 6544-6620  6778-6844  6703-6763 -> -0.6 Ang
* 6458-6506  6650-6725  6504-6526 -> -1.0 Ang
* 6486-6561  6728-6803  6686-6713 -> -0.1 Ang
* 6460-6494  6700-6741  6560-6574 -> 1.0 Ang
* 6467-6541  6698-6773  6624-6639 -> 0.3 Ang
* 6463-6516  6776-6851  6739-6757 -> -0.1 Ang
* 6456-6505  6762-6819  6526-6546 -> -0.6 Ang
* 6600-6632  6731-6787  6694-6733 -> 0.1 Ang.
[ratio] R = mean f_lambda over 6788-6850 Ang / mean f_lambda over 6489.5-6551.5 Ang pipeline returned 1.0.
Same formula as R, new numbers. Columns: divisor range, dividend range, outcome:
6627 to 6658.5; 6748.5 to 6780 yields 0.99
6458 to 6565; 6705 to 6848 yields 0.98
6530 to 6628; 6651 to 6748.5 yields 1.00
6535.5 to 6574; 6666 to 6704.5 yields 1.01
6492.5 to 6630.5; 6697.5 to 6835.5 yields 0.99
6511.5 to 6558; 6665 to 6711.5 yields 0.97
